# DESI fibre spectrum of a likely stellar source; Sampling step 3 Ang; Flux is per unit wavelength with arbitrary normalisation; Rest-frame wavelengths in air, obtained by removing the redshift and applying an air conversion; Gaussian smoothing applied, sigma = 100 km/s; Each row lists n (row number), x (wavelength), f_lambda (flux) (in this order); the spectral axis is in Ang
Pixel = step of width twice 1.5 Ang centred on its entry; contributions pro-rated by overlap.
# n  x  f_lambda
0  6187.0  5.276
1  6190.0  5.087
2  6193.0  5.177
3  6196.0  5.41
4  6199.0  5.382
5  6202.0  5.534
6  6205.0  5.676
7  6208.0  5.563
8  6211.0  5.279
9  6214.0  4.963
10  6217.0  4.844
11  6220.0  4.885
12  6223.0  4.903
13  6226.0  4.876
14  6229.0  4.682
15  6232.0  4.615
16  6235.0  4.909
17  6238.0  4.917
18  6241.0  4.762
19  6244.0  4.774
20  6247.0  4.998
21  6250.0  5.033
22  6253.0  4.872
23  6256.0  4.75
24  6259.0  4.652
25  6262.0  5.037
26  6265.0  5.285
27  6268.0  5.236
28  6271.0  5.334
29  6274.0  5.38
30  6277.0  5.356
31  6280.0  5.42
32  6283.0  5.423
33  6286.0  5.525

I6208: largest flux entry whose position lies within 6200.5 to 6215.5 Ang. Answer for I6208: 5.676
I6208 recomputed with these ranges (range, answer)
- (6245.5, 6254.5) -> 5.033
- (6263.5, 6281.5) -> 5.42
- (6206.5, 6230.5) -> 5.563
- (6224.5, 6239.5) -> 4.917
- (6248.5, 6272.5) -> 5.334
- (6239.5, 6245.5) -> 4.774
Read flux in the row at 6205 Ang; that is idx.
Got 5.676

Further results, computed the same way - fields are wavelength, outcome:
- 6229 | 4.682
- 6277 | 5.356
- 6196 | 5.41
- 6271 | 5.334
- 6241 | 4.762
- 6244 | 4.774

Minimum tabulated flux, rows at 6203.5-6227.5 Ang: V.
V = 4.844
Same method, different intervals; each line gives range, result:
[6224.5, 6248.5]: 4.615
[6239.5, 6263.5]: 4.652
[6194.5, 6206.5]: 5.382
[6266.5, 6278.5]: 5.236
